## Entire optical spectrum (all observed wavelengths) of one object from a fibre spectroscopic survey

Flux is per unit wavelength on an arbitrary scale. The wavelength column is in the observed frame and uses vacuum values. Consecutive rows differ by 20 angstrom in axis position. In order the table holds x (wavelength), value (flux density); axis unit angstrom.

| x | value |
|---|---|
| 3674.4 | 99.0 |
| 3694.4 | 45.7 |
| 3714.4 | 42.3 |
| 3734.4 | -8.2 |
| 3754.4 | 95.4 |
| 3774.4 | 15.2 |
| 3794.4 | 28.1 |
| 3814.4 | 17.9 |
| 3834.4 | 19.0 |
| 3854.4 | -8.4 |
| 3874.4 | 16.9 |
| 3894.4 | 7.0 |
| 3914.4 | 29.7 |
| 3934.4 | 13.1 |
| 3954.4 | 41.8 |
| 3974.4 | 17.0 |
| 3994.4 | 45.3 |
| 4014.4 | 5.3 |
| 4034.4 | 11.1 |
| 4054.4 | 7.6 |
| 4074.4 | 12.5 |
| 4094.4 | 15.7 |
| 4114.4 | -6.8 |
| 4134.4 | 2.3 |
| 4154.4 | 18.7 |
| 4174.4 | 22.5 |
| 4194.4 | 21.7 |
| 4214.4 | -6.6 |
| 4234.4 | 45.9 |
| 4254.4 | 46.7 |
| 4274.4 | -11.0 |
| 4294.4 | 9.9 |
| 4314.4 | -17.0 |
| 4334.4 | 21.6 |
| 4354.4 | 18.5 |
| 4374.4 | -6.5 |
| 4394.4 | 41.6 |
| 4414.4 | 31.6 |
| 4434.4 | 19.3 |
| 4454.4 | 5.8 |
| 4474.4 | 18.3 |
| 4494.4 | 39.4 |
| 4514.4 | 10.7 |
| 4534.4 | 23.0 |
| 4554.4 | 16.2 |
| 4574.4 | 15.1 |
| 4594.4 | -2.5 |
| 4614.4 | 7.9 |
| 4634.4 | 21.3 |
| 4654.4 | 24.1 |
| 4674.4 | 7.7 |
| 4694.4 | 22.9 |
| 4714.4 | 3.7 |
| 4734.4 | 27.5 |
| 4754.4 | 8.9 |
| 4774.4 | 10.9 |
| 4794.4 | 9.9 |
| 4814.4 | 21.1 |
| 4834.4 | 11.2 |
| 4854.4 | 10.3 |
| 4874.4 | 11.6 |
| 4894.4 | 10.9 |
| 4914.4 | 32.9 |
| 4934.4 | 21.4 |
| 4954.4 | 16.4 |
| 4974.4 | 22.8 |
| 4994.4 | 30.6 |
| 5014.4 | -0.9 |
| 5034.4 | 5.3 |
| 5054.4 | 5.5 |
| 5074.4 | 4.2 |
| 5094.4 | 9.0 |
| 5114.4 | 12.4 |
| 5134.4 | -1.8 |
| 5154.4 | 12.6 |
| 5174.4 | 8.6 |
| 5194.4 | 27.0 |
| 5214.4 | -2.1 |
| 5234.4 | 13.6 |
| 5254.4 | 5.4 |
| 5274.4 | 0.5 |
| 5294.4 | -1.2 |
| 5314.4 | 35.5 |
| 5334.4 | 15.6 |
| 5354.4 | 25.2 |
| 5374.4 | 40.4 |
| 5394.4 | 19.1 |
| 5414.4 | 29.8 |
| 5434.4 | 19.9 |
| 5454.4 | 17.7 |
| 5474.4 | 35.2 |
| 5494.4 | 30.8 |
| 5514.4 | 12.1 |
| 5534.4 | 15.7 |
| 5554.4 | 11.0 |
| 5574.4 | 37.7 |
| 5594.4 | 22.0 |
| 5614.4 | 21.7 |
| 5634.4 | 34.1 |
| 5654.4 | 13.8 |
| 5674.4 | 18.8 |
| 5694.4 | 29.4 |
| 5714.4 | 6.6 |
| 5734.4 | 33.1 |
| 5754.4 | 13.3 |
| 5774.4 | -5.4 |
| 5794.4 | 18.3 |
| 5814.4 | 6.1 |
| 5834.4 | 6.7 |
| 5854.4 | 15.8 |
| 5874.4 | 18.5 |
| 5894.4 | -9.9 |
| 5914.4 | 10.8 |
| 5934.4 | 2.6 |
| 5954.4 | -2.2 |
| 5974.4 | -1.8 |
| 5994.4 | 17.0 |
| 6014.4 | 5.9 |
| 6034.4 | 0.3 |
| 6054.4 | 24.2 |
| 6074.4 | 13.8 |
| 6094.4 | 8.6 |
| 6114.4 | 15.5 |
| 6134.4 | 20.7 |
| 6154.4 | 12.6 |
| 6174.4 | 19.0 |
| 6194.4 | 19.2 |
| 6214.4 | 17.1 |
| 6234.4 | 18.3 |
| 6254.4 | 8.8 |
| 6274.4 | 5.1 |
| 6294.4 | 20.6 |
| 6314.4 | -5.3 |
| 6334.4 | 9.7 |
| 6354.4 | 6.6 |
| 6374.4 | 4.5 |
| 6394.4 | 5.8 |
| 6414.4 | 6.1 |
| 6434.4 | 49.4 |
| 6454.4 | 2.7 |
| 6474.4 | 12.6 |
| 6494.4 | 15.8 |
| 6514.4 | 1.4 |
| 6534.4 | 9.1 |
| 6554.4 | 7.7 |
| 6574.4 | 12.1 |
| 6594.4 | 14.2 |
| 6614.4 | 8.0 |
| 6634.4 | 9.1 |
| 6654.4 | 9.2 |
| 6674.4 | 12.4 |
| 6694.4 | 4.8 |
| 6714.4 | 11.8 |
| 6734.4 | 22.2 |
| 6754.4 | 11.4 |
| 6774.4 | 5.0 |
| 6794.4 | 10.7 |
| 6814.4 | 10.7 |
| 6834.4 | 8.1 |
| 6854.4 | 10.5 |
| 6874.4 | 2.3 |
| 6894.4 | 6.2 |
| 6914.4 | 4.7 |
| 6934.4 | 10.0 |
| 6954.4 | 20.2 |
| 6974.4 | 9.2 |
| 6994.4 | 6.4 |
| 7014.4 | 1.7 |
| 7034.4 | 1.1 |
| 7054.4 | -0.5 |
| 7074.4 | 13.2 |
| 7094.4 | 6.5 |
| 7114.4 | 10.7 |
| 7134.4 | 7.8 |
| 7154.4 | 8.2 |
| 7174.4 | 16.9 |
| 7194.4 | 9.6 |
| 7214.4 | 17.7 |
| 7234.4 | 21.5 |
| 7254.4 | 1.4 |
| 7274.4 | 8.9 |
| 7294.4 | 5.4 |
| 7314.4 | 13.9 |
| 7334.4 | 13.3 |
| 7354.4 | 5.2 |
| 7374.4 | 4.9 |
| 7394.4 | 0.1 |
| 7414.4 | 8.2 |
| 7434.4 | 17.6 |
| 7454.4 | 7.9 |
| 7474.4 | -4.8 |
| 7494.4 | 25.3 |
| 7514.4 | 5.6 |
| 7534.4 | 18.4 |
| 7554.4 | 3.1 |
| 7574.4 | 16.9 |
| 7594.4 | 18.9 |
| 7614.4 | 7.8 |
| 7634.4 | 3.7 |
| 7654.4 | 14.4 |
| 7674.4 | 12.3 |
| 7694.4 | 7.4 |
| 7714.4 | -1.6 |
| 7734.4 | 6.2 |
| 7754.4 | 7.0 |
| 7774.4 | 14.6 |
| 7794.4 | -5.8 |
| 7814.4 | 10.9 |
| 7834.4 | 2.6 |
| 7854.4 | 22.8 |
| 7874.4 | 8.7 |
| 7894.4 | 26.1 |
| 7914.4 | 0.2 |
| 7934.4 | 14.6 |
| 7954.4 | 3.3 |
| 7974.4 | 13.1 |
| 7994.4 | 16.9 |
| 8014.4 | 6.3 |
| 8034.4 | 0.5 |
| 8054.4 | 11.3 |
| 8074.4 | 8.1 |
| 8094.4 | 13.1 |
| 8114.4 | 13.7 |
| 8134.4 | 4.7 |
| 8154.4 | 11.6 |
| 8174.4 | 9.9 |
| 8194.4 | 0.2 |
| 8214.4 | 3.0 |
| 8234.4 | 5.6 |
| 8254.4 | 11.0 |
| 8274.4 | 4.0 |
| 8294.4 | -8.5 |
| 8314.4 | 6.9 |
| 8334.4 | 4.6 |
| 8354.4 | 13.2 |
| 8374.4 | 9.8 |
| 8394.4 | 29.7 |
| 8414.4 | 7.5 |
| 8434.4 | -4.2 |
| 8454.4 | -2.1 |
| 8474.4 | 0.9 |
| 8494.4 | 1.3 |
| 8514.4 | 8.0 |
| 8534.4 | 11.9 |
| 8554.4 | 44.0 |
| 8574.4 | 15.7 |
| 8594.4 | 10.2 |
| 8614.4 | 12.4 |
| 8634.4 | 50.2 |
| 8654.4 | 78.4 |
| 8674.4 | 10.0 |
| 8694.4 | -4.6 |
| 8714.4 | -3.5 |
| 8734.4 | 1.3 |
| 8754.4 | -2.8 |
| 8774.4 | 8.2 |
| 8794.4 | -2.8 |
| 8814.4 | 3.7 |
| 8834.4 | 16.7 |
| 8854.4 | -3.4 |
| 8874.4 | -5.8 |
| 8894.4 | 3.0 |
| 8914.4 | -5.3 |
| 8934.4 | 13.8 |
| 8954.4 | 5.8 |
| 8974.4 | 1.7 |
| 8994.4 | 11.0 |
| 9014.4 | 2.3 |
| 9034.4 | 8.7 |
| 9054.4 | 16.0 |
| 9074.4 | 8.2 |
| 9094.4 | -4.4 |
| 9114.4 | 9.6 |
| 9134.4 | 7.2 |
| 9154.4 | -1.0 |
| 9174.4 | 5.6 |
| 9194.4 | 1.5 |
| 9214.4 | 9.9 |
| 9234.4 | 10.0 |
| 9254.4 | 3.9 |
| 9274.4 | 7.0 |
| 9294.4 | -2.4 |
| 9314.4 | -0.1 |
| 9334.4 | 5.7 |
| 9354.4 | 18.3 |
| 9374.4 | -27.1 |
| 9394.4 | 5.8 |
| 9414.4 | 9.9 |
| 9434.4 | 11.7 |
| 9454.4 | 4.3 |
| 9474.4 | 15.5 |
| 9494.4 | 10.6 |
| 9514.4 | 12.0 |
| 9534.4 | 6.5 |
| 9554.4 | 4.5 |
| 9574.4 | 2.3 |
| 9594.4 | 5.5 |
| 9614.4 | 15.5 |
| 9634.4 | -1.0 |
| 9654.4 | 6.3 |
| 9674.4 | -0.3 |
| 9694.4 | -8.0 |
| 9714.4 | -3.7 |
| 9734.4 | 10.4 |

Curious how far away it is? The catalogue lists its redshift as 0.726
